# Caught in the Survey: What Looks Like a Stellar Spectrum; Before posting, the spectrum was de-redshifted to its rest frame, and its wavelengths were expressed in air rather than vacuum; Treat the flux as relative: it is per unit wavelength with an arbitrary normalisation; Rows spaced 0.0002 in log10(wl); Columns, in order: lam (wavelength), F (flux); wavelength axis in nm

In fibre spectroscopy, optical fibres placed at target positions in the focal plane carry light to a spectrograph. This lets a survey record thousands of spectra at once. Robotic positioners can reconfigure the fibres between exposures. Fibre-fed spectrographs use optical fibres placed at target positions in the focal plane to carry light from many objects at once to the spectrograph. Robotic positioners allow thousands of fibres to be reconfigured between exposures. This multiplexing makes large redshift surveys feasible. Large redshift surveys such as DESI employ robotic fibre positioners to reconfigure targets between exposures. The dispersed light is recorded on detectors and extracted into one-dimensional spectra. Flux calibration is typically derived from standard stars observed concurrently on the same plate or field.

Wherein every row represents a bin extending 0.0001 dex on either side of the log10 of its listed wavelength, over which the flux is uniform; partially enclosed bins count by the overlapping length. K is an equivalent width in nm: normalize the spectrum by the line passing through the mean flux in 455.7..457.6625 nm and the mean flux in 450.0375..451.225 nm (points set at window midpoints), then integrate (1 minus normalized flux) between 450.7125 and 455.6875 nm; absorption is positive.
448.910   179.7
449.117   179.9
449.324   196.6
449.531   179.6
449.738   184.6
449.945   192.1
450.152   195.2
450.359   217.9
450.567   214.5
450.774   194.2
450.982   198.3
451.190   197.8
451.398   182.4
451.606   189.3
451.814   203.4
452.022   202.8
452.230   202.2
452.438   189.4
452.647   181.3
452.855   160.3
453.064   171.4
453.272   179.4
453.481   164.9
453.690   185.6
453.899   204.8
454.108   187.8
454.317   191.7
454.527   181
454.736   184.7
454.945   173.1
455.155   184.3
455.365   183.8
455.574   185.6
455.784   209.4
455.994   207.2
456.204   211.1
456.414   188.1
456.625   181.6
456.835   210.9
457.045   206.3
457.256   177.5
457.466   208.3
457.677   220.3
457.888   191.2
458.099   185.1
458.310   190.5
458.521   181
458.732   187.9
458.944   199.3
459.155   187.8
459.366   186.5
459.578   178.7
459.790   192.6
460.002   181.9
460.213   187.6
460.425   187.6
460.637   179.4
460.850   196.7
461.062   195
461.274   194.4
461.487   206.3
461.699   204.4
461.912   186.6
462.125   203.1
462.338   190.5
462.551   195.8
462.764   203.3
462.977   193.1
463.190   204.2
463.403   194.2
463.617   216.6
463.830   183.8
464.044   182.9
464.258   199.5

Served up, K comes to 0.384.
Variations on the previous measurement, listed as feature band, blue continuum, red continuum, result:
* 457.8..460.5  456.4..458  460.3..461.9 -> 0.12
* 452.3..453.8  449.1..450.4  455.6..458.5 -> 0.14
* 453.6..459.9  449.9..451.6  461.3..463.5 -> 0.20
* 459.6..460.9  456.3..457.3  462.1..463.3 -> 0.06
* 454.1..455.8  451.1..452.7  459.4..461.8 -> 0.06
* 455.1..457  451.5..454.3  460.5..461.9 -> -0.07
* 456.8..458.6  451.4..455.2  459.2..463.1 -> -0.07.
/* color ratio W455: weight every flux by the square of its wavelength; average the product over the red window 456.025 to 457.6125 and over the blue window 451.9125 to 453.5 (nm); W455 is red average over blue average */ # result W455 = 1.11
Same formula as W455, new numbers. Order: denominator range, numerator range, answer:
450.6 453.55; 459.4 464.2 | 1.08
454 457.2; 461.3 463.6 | 1.06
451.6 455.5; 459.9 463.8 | 1.09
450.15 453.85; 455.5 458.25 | 1.06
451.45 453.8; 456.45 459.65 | 1.07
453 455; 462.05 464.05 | 1.12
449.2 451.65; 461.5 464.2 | 1.07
